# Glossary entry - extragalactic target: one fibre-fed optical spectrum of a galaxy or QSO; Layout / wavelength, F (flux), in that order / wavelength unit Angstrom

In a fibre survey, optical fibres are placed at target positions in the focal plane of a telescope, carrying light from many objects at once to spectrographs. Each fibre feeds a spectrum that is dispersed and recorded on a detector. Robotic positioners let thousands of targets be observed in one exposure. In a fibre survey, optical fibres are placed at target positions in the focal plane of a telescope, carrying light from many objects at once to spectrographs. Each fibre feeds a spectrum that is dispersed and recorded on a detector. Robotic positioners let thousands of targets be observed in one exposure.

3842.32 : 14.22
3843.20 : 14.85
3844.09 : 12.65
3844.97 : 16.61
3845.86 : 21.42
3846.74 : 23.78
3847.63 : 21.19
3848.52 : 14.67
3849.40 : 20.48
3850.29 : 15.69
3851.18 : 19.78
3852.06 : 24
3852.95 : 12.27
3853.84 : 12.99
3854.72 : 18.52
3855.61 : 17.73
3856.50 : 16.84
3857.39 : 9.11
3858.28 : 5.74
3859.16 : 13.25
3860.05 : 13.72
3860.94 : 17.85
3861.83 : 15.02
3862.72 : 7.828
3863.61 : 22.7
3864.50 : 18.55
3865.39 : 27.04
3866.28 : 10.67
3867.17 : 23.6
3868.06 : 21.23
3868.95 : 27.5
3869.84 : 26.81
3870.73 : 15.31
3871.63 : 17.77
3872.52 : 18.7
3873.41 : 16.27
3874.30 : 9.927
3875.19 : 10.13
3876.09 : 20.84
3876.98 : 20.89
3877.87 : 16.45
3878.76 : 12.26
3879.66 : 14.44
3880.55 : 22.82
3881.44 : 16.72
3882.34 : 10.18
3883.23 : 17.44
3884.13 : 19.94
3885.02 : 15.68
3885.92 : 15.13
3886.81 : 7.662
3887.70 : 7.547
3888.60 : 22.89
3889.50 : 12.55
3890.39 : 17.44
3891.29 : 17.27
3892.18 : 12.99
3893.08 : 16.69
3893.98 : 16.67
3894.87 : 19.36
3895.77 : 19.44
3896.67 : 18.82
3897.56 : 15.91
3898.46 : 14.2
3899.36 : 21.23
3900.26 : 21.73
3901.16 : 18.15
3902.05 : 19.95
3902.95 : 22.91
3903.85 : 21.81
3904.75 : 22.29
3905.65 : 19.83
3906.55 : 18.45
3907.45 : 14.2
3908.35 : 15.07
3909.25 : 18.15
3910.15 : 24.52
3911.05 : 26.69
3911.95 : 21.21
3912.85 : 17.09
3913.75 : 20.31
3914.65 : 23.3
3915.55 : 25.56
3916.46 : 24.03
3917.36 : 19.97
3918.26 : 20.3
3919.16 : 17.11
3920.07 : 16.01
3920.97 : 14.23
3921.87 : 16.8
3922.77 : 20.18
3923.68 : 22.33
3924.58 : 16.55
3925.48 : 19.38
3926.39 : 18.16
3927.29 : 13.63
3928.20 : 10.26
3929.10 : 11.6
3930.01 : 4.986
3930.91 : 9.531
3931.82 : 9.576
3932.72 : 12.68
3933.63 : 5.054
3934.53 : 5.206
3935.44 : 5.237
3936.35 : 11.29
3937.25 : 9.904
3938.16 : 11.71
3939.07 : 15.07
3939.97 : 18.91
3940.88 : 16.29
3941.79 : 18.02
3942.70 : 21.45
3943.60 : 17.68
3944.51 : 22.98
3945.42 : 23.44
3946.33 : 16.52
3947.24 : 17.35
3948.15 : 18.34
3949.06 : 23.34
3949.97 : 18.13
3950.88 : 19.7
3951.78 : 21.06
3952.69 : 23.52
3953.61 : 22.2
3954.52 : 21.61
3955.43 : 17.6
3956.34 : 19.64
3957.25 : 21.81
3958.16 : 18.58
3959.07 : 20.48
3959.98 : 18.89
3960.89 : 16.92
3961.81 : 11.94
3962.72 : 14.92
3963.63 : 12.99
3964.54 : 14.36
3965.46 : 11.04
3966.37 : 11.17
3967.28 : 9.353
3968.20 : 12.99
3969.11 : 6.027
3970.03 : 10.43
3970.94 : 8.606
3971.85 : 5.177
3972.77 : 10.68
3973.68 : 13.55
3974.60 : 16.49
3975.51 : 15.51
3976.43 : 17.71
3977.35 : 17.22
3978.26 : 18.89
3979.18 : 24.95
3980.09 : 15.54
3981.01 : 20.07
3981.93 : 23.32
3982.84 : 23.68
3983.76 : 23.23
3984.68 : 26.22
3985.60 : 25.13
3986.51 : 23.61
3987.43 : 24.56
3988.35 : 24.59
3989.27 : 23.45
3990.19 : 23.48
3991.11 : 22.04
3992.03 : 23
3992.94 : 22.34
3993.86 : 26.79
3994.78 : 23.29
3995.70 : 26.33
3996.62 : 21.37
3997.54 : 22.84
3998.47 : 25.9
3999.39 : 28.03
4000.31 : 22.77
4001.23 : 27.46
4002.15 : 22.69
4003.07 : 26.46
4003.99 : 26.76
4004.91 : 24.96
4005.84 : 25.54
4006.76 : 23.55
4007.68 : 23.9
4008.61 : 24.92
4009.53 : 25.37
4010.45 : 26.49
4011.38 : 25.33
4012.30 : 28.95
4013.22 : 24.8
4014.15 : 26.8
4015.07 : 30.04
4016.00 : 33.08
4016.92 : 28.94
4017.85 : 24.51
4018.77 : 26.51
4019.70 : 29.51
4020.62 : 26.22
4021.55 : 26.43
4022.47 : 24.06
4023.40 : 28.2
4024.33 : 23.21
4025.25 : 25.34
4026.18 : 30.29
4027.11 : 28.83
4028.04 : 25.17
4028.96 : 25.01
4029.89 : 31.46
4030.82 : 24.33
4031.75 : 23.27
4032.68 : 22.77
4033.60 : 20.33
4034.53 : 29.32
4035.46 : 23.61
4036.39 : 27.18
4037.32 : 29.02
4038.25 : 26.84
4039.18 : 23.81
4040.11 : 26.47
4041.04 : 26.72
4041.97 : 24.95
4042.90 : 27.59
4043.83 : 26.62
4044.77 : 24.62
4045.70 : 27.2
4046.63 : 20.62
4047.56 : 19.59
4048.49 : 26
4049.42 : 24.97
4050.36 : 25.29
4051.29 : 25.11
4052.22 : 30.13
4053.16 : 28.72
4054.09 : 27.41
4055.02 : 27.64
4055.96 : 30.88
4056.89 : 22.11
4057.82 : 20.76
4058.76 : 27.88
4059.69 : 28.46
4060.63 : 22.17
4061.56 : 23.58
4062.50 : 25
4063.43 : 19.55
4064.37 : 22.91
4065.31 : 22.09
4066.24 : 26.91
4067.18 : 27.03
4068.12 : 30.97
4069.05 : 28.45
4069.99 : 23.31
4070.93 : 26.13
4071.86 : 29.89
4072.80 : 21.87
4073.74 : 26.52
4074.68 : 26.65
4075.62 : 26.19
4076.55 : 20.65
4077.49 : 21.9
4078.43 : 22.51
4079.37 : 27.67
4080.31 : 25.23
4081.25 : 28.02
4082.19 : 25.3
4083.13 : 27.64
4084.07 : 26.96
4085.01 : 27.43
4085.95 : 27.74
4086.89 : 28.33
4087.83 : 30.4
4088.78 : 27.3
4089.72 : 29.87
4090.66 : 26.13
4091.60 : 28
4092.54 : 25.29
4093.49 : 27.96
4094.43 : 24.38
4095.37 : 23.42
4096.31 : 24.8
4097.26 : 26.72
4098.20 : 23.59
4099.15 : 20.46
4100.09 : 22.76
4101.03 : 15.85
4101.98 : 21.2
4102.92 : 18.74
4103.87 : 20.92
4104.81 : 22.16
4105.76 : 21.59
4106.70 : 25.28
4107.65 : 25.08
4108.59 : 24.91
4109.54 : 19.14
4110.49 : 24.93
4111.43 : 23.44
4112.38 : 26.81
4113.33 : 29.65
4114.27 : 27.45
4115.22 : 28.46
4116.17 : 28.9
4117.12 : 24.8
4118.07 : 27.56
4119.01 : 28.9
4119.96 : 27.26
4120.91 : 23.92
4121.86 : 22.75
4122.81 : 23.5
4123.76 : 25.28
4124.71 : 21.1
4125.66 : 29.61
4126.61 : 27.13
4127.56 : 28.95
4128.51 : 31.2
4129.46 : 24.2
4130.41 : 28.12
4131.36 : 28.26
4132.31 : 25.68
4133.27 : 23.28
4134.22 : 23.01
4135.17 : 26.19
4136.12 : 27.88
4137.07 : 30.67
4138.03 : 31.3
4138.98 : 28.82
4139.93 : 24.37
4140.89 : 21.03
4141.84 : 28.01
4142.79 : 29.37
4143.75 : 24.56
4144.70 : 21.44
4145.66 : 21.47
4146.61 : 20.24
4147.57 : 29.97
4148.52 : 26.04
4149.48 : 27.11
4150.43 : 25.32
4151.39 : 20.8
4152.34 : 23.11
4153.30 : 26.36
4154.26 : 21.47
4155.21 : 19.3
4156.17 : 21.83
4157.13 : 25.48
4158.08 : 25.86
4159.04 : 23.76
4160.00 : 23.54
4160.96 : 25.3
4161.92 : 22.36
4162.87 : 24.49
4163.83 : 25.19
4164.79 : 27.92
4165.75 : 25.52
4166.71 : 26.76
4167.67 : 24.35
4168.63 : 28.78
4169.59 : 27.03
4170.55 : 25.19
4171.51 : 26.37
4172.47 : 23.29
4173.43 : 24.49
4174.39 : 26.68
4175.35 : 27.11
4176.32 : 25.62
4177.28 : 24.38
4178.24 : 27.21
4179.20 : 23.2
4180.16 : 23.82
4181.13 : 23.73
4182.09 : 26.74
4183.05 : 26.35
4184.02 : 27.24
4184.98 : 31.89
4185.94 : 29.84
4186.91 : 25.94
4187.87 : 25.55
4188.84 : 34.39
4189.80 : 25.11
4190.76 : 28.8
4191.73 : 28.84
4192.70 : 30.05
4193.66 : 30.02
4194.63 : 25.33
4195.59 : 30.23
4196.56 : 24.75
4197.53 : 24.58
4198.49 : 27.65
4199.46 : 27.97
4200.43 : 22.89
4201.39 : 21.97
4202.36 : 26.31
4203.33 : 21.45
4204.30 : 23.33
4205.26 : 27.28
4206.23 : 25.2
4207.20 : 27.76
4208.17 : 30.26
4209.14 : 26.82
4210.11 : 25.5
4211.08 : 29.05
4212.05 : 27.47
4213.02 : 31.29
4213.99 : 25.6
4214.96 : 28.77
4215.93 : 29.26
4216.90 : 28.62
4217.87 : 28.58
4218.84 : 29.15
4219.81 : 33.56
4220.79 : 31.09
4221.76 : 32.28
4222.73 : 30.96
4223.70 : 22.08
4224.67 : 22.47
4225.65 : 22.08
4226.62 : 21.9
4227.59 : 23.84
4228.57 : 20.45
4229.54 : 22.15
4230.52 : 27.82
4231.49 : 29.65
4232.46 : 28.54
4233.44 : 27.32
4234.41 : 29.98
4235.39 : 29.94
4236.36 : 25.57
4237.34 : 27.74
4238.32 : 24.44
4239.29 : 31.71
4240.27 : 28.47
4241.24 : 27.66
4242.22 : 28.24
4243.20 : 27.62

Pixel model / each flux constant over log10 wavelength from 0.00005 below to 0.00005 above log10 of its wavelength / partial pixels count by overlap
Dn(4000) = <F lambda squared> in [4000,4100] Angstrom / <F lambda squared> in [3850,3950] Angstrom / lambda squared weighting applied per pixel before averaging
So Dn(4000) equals 1.65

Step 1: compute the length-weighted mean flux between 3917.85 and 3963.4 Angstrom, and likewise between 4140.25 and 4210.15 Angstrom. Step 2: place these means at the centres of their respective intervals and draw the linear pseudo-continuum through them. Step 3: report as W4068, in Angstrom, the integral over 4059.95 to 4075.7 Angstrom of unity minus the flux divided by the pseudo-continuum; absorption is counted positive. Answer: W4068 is -2.8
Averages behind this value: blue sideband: 16.3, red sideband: 25.7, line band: 25.3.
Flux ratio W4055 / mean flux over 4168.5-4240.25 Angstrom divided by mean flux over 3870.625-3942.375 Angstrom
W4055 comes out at 1.6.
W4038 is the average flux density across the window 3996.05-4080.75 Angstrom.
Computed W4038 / 25.7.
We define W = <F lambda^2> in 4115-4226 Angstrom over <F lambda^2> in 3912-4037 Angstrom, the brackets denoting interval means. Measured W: 1.42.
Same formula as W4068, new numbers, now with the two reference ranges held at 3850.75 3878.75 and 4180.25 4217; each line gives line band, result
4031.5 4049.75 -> -2.25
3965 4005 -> 1.50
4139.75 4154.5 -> 0.64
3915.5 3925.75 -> -0.24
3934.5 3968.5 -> 4.94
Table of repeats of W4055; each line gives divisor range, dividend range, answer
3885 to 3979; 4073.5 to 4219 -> 1.56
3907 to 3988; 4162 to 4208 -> 1.55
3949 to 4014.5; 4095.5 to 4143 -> 1.24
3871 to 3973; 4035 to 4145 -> 1.55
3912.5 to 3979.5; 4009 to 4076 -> 1.63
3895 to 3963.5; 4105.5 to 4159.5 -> 1.45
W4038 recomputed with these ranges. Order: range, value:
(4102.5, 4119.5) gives 25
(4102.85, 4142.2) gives 25.8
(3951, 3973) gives 15.2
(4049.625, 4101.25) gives 25.7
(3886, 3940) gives 16.5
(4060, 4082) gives 25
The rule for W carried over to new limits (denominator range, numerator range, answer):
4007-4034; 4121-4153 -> 1.03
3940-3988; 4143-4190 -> 1.57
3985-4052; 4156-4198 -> 1.11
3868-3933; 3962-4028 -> 1.33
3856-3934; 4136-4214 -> 1.75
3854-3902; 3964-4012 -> 1.31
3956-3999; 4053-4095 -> 1.47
